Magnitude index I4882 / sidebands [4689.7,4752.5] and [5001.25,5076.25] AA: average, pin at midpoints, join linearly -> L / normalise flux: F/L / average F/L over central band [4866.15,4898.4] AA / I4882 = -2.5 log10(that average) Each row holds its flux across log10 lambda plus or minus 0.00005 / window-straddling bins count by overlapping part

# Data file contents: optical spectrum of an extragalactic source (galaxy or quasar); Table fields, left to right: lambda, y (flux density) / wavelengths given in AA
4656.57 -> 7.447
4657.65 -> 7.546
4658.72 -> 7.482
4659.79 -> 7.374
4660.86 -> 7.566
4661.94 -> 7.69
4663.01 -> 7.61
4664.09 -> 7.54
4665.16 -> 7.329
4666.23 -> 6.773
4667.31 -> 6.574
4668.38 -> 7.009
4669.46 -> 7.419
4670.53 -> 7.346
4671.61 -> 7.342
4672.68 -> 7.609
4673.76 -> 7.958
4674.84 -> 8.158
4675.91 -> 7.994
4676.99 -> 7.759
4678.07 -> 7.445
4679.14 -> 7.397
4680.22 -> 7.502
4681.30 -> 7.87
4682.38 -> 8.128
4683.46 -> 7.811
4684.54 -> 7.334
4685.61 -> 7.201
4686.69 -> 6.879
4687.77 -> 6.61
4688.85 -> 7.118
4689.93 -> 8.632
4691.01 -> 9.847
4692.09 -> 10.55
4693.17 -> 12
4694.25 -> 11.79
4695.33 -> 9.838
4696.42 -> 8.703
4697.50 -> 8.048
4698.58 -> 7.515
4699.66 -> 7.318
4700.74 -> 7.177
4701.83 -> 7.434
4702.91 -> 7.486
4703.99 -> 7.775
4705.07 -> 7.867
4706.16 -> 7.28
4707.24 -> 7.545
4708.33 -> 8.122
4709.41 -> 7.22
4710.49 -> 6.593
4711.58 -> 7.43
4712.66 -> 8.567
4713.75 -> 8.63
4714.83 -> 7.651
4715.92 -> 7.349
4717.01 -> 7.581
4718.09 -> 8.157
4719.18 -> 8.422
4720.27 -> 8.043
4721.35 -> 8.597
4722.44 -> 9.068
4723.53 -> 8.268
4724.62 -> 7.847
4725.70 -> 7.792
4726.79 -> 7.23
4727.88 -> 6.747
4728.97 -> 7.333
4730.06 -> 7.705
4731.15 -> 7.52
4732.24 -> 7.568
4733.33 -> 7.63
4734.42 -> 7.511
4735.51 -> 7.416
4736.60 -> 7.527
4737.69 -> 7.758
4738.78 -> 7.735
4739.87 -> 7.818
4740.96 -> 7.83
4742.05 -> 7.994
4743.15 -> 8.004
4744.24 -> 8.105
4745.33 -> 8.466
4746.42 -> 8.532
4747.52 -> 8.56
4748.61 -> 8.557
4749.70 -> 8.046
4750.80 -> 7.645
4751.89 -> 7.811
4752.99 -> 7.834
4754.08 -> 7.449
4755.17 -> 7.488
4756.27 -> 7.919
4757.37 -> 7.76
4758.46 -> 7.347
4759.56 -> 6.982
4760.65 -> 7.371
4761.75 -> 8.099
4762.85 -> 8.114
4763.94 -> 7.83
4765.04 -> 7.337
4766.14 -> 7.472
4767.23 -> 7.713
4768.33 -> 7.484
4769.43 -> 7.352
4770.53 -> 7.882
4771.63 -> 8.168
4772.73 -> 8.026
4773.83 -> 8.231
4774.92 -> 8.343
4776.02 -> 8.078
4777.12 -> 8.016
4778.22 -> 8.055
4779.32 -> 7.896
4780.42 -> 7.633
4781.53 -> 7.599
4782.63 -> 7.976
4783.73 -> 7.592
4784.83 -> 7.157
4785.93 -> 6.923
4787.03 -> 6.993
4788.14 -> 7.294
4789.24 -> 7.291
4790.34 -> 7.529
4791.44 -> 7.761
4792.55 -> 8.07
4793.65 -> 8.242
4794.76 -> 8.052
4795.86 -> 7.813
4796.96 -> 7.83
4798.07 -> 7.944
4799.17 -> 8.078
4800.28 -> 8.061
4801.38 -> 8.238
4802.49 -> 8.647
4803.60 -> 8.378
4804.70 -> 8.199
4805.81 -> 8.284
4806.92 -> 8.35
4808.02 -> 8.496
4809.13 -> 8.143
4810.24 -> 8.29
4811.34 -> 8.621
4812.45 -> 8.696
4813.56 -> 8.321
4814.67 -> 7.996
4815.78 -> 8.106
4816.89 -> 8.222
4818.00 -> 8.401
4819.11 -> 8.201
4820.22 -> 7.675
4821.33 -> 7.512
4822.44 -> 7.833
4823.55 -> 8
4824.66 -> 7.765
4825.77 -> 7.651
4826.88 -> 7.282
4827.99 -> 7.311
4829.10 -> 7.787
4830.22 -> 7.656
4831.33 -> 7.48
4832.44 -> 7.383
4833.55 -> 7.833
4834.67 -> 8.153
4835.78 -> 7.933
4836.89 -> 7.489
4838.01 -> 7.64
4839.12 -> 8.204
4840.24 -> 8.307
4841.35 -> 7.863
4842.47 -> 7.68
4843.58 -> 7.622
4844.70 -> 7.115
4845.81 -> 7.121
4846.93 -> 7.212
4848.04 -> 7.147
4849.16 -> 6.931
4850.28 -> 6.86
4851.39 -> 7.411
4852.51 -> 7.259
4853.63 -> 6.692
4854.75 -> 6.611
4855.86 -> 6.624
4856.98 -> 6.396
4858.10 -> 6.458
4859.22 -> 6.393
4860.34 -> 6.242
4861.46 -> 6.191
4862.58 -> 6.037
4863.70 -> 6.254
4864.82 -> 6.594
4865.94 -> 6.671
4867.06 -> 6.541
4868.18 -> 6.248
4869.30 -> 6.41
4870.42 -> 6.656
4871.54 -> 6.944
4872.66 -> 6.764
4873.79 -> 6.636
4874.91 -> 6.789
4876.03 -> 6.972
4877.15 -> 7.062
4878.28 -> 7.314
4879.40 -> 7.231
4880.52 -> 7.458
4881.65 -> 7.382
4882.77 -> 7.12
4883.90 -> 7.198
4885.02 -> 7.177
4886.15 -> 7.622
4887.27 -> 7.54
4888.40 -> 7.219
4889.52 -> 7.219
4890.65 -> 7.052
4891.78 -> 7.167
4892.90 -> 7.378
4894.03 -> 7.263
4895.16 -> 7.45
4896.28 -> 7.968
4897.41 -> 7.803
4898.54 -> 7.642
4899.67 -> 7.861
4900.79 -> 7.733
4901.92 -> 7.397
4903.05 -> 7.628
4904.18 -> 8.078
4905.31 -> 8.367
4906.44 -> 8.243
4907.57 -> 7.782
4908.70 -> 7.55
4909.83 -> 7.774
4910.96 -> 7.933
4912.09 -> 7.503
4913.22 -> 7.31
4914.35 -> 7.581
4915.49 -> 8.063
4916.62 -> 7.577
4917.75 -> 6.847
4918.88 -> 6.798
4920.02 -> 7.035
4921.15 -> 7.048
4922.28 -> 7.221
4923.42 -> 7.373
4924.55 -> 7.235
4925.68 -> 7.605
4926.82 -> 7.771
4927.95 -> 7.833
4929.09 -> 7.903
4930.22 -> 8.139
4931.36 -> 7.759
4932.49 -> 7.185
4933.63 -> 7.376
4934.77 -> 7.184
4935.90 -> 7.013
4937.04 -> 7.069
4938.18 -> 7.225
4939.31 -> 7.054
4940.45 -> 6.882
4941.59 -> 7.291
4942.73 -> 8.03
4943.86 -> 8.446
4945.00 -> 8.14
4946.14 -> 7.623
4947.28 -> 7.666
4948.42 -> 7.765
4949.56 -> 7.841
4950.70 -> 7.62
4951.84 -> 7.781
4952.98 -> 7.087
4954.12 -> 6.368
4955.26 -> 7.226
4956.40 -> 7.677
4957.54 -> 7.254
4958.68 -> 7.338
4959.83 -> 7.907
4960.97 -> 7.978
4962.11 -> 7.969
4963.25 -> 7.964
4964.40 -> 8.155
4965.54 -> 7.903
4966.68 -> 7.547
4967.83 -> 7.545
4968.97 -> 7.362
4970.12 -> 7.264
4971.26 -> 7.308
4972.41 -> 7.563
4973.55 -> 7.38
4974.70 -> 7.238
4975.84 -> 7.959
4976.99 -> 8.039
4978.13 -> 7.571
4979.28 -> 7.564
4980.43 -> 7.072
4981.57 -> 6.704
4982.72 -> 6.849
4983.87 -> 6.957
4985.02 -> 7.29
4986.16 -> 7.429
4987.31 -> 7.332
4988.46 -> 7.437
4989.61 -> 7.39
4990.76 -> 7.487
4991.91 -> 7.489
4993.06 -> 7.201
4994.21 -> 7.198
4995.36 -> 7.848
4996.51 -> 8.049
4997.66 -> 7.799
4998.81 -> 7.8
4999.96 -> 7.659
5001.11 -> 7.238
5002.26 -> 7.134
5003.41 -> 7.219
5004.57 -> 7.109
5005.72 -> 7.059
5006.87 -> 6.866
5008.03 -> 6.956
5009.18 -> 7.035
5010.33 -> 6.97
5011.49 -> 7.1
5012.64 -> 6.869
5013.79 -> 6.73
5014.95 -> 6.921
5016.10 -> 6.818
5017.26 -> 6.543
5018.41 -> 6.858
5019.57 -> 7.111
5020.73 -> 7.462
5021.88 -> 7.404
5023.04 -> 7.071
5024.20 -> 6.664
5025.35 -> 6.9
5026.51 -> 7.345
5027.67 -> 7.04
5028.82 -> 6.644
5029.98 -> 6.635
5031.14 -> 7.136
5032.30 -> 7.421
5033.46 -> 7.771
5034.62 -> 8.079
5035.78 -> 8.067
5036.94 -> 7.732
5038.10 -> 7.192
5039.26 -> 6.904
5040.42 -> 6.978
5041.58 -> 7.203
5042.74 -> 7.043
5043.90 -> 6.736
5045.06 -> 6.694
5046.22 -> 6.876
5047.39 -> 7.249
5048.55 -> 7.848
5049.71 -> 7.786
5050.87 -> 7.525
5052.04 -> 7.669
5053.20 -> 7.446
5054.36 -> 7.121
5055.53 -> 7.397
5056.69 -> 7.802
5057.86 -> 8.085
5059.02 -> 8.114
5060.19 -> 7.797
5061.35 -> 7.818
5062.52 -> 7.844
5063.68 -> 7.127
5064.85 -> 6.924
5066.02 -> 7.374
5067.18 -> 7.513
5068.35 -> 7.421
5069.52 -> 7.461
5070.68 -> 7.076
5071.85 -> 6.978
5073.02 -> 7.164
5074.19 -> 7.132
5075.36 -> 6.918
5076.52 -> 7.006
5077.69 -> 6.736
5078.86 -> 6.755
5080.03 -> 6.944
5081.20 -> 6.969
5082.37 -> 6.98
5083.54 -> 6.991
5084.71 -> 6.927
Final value 0.076 mag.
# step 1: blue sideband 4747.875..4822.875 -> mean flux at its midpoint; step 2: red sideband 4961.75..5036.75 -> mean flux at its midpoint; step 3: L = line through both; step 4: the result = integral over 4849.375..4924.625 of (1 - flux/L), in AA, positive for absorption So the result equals 4.5 AA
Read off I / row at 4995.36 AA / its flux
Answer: 7.848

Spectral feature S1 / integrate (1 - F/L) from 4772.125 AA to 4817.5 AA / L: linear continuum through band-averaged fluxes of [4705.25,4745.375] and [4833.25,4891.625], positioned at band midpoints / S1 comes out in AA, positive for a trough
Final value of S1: -3.5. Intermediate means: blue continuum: 7.78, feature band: 7.99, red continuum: 7.06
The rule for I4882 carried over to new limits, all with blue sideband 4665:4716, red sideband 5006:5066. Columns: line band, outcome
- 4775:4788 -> 0.01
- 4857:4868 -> 0.19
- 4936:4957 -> -0.01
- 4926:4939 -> -0.01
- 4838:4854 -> 0.03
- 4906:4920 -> -0.01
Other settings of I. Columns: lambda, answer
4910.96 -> 7.933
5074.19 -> 7.132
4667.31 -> 6.574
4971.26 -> 7.308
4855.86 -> 6.624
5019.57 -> 7.111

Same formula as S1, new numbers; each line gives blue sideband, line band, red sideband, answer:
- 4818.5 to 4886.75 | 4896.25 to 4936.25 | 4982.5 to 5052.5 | -2.1 AA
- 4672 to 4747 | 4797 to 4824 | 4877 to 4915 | -1.6 AA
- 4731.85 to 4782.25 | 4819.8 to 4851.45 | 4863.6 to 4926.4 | -0.2 AA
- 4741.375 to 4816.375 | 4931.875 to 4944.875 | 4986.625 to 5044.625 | 0.1 AA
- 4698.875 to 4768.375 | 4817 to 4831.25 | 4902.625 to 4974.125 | -0.2 AA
